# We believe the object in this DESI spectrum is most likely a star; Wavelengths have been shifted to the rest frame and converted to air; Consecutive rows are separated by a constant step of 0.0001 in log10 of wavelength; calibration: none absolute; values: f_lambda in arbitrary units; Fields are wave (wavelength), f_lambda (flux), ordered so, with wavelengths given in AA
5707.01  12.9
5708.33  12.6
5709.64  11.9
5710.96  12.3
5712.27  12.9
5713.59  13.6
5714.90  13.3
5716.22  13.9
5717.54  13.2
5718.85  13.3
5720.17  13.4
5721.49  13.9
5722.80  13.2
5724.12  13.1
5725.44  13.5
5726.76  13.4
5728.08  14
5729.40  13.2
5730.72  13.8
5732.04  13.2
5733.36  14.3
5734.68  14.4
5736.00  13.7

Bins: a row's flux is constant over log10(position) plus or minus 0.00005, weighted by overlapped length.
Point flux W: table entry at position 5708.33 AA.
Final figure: 12.6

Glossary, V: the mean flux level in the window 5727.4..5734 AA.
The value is 13.7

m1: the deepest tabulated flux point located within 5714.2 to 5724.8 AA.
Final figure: 13.1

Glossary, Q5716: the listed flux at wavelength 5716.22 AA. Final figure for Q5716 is 13.9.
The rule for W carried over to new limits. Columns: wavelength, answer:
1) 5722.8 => 13.2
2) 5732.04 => 13.2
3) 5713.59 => 13.6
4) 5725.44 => 13.5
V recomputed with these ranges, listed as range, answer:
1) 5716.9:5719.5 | 13.3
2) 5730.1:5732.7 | 13.5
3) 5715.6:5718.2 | 13.6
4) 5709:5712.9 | 12.4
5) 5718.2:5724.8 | 13.4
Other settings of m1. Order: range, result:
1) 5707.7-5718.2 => 11.9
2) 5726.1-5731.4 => 13.2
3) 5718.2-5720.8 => 13.3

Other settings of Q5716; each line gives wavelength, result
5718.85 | 13.3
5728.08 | 14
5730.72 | 13.8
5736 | 13.7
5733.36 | 14.3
